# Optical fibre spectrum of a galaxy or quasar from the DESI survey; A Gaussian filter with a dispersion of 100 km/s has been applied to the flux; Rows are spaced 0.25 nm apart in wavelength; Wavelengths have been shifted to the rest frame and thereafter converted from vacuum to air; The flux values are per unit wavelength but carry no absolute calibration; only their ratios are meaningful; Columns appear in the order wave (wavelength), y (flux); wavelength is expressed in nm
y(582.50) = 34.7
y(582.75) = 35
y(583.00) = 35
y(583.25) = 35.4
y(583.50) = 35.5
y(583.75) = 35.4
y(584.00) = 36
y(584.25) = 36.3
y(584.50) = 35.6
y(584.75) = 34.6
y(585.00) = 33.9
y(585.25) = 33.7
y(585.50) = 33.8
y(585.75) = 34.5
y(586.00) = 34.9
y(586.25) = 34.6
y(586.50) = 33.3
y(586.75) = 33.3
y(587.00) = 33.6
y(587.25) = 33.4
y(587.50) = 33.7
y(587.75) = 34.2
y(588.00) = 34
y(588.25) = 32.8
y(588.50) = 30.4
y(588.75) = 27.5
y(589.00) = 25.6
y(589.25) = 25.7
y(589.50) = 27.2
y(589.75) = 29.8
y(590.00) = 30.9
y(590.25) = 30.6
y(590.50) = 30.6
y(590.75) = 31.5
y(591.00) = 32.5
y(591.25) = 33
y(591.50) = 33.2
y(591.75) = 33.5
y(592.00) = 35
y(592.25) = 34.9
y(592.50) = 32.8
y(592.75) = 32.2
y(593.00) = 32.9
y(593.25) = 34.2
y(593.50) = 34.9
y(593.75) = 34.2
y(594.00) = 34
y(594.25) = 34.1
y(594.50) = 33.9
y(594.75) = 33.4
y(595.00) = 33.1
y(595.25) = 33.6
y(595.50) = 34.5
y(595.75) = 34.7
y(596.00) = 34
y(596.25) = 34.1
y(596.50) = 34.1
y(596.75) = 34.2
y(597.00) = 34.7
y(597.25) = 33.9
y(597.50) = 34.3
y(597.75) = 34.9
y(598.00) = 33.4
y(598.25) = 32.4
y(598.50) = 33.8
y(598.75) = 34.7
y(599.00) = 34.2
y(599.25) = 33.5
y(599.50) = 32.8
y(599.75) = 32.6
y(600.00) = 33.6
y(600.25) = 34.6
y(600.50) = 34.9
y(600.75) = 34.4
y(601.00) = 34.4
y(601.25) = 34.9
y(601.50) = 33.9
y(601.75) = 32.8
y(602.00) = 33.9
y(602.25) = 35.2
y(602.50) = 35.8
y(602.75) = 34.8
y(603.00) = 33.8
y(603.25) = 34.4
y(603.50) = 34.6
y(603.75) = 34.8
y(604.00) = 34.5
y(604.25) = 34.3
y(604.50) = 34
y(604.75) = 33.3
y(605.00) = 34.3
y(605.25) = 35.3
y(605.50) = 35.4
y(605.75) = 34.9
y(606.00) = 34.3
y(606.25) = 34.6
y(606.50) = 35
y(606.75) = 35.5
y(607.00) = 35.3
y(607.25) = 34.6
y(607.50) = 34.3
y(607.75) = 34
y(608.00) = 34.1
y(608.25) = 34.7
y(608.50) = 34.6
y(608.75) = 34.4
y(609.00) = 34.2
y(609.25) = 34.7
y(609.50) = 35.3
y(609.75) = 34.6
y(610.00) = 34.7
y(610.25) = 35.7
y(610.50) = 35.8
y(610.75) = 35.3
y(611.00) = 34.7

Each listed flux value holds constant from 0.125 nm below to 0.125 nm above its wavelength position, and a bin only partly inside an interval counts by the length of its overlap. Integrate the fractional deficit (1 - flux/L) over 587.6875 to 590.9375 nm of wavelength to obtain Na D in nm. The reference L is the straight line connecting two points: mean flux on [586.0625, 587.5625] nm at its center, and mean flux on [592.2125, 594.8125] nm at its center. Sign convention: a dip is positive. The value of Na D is 0.36 nm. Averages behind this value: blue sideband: 33.7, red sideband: 33.7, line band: 30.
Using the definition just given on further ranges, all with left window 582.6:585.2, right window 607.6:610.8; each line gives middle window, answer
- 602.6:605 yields 0.04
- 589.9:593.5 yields 0.23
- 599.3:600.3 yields 0.05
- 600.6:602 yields 0.03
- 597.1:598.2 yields 0.03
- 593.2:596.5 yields 0.09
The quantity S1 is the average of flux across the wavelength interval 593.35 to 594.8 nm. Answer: 34.1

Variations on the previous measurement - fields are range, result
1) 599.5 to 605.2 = 34.2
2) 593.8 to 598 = 34.1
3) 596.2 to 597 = 34.2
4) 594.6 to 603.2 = 34.1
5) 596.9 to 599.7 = 33.8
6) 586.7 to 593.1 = 31.7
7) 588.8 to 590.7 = 28.7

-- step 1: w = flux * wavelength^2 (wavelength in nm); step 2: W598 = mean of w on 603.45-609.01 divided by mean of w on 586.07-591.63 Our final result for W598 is 1.2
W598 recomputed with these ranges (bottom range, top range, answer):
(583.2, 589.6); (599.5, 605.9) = 1.10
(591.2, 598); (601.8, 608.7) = 1.06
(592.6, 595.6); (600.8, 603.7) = 1.05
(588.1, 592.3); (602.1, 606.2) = 1.18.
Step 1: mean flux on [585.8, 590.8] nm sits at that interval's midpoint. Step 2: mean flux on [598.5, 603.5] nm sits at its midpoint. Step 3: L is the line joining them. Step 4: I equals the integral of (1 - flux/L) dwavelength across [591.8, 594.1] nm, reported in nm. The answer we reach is -0.10 nm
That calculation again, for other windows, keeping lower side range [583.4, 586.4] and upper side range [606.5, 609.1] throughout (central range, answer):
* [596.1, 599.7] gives 0.08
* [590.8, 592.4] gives 0.06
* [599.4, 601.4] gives 0.04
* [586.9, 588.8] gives 0.12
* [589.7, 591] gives 0.15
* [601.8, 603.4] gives 0.00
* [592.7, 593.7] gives 0.03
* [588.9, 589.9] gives 0.22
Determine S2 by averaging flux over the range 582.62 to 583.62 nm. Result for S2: 35.2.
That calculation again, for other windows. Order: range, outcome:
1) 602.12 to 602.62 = 35.5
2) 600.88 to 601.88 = 34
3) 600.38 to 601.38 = 34.6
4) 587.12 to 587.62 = 33.5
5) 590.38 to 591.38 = 31.9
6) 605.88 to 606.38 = 34.5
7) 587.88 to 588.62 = 32.4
